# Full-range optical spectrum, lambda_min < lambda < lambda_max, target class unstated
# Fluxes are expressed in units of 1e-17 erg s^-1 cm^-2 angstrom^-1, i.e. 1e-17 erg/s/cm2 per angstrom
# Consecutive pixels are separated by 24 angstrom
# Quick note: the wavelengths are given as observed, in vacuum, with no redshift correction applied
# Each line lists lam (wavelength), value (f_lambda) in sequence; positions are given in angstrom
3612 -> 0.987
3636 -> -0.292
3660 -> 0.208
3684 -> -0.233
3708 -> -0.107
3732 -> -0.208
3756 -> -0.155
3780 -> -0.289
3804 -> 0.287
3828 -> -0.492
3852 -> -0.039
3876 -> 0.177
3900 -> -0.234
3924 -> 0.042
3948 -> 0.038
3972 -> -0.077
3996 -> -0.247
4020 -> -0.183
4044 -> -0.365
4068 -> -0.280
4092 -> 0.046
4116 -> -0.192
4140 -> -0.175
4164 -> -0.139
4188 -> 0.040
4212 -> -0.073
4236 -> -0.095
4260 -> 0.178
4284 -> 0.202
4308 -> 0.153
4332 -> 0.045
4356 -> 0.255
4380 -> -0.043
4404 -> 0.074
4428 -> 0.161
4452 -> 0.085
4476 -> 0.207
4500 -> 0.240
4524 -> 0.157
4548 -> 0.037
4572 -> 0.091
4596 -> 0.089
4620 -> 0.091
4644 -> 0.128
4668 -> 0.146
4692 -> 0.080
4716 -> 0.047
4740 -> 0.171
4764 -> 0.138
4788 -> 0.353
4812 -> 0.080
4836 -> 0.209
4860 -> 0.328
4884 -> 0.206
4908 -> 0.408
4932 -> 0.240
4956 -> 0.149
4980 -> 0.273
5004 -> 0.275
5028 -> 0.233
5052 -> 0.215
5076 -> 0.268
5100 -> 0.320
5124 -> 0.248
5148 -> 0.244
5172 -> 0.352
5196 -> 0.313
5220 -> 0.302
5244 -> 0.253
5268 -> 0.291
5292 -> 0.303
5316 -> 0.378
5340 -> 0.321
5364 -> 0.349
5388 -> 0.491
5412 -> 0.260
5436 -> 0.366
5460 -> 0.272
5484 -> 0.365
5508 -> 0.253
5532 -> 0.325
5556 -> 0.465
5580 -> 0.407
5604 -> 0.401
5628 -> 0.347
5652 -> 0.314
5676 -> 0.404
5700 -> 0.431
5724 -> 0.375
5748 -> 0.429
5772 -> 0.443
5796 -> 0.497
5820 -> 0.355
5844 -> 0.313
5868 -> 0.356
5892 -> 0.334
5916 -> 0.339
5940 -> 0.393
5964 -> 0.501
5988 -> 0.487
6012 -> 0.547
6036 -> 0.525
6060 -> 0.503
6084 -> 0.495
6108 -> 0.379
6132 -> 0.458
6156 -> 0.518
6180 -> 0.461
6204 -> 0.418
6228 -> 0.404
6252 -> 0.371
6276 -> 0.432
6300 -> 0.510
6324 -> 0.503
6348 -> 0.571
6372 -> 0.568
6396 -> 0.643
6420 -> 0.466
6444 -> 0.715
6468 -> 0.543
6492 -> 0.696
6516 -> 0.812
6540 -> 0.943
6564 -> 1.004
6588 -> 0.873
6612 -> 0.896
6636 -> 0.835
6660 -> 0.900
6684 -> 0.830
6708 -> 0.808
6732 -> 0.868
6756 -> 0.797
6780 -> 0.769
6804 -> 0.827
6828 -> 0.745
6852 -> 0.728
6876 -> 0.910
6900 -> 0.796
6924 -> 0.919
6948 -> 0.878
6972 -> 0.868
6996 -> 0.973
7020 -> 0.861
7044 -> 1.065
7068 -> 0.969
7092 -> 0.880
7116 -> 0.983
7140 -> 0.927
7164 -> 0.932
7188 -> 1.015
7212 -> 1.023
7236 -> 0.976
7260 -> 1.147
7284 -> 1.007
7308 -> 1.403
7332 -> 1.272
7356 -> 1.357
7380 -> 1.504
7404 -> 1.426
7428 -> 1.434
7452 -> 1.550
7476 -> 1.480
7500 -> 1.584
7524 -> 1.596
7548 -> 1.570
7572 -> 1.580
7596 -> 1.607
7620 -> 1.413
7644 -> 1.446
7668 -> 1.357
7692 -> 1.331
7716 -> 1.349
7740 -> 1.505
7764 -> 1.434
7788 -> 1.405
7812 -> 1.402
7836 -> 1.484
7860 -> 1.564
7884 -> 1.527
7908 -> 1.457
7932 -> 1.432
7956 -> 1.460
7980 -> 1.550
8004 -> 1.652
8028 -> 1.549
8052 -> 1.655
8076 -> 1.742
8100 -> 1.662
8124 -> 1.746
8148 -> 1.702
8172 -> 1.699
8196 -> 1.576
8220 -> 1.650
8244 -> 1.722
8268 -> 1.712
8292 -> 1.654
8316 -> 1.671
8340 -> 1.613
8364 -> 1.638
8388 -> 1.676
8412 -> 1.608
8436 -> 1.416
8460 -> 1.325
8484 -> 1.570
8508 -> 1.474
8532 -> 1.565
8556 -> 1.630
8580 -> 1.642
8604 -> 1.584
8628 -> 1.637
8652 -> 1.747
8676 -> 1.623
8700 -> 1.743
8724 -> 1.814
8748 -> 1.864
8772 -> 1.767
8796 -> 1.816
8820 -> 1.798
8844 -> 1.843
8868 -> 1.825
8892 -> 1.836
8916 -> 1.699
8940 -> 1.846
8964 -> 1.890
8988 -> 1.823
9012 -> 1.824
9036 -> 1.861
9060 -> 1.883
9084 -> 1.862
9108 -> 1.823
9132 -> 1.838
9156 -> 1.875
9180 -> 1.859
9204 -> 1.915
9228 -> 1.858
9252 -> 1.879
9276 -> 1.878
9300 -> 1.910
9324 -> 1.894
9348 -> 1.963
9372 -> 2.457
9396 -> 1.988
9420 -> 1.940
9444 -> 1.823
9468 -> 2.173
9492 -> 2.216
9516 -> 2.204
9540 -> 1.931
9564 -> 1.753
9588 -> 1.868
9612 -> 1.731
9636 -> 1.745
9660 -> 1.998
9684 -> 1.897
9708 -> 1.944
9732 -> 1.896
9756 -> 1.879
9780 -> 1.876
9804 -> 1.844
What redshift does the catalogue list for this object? 0.632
